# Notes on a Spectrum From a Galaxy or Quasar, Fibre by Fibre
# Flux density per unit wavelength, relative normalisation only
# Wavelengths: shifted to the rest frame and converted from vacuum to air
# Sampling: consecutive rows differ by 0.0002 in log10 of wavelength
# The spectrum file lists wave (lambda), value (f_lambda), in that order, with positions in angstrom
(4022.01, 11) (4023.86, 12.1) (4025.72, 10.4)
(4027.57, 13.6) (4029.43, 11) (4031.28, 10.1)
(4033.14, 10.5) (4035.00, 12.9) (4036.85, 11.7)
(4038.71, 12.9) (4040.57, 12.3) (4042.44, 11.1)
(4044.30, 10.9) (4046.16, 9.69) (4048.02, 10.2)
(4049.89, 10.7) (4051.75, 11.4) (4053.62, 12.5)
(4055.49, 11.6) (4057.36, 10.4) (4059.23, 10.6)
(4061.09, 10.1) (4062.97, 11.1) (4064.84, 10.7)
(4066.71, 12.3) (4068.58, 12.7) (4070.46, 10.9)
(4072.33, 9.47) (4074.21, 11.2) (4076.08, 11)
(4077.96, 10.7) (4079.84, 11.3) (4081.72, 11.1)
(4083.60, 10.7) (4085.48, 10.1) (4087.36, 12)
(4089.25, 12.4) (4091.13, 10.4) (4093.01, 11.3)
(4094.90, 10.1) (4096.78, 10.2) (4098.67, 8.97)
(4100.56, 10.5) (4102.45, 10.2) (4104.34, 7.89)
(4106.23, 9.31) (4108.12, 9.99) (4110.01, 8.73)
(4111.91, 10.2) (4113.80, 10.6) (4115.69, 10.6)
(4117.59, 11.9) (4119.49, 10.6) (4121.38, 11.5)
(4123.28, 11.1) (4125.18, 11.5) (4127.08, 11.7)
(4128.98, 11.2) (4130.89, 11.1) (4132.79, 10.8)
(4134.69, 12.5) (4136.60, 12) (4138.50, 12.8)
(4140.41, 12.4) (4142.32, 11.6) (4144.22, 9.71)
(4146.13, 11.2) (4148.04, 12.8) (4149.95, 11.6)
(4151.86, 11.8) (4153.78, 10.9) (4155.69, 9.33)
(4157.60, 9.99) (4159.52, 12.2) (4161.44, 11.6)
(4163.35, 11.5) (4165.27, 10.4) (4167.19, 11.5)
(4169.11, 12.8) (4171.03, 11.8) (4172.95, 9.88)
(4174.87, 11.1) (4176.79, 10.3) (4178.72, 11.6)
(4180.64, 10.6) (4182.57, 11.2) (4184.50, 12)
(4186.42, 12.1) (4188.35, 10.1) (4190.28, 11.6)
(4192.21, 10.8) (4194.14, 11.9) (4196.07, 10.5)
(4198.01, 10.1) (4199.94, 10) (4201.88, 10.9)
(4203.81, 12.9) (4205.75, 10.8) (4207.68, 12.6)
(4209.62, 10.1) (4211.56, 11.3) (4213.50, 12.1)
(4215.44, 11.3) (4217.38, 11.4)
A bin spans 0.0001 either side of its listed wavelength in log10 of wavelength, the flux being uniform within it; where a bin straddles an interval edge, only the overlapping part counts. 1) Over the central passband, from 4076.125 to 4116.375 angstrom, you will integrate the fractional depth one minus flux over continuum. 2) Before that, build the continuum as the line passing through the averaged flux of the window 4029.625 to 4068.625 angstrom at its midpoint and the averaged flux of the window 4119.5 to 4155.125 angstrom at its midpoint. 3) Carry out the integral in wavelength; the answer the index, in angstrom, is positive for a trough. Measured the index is 3.6 angstrom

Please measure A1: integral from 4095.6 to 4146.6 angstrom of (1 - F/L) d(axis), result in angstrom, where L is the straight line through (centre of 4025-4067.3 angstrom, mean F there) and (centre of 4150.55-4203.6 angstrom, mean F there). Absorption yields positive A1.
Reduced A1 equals 1.8 angstrom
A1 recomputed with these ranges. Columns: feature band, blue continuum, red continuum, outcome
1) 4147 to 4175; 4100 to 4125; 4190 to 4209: -1.3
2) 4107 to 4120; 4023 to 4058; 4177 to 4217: 1.1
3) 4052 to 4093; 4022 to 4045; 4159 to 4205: 1.4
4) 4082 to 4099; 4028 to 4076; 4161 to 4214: 0.6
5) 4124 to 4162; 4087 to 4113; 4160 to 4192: -2.4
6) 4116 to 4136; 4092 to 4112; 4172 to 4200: -2.6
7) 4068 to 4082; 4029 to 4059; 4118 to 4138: 0.4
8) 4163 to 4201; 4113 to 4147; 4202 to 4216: 1.4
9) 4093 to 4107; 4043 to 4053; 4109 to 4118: 0.9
